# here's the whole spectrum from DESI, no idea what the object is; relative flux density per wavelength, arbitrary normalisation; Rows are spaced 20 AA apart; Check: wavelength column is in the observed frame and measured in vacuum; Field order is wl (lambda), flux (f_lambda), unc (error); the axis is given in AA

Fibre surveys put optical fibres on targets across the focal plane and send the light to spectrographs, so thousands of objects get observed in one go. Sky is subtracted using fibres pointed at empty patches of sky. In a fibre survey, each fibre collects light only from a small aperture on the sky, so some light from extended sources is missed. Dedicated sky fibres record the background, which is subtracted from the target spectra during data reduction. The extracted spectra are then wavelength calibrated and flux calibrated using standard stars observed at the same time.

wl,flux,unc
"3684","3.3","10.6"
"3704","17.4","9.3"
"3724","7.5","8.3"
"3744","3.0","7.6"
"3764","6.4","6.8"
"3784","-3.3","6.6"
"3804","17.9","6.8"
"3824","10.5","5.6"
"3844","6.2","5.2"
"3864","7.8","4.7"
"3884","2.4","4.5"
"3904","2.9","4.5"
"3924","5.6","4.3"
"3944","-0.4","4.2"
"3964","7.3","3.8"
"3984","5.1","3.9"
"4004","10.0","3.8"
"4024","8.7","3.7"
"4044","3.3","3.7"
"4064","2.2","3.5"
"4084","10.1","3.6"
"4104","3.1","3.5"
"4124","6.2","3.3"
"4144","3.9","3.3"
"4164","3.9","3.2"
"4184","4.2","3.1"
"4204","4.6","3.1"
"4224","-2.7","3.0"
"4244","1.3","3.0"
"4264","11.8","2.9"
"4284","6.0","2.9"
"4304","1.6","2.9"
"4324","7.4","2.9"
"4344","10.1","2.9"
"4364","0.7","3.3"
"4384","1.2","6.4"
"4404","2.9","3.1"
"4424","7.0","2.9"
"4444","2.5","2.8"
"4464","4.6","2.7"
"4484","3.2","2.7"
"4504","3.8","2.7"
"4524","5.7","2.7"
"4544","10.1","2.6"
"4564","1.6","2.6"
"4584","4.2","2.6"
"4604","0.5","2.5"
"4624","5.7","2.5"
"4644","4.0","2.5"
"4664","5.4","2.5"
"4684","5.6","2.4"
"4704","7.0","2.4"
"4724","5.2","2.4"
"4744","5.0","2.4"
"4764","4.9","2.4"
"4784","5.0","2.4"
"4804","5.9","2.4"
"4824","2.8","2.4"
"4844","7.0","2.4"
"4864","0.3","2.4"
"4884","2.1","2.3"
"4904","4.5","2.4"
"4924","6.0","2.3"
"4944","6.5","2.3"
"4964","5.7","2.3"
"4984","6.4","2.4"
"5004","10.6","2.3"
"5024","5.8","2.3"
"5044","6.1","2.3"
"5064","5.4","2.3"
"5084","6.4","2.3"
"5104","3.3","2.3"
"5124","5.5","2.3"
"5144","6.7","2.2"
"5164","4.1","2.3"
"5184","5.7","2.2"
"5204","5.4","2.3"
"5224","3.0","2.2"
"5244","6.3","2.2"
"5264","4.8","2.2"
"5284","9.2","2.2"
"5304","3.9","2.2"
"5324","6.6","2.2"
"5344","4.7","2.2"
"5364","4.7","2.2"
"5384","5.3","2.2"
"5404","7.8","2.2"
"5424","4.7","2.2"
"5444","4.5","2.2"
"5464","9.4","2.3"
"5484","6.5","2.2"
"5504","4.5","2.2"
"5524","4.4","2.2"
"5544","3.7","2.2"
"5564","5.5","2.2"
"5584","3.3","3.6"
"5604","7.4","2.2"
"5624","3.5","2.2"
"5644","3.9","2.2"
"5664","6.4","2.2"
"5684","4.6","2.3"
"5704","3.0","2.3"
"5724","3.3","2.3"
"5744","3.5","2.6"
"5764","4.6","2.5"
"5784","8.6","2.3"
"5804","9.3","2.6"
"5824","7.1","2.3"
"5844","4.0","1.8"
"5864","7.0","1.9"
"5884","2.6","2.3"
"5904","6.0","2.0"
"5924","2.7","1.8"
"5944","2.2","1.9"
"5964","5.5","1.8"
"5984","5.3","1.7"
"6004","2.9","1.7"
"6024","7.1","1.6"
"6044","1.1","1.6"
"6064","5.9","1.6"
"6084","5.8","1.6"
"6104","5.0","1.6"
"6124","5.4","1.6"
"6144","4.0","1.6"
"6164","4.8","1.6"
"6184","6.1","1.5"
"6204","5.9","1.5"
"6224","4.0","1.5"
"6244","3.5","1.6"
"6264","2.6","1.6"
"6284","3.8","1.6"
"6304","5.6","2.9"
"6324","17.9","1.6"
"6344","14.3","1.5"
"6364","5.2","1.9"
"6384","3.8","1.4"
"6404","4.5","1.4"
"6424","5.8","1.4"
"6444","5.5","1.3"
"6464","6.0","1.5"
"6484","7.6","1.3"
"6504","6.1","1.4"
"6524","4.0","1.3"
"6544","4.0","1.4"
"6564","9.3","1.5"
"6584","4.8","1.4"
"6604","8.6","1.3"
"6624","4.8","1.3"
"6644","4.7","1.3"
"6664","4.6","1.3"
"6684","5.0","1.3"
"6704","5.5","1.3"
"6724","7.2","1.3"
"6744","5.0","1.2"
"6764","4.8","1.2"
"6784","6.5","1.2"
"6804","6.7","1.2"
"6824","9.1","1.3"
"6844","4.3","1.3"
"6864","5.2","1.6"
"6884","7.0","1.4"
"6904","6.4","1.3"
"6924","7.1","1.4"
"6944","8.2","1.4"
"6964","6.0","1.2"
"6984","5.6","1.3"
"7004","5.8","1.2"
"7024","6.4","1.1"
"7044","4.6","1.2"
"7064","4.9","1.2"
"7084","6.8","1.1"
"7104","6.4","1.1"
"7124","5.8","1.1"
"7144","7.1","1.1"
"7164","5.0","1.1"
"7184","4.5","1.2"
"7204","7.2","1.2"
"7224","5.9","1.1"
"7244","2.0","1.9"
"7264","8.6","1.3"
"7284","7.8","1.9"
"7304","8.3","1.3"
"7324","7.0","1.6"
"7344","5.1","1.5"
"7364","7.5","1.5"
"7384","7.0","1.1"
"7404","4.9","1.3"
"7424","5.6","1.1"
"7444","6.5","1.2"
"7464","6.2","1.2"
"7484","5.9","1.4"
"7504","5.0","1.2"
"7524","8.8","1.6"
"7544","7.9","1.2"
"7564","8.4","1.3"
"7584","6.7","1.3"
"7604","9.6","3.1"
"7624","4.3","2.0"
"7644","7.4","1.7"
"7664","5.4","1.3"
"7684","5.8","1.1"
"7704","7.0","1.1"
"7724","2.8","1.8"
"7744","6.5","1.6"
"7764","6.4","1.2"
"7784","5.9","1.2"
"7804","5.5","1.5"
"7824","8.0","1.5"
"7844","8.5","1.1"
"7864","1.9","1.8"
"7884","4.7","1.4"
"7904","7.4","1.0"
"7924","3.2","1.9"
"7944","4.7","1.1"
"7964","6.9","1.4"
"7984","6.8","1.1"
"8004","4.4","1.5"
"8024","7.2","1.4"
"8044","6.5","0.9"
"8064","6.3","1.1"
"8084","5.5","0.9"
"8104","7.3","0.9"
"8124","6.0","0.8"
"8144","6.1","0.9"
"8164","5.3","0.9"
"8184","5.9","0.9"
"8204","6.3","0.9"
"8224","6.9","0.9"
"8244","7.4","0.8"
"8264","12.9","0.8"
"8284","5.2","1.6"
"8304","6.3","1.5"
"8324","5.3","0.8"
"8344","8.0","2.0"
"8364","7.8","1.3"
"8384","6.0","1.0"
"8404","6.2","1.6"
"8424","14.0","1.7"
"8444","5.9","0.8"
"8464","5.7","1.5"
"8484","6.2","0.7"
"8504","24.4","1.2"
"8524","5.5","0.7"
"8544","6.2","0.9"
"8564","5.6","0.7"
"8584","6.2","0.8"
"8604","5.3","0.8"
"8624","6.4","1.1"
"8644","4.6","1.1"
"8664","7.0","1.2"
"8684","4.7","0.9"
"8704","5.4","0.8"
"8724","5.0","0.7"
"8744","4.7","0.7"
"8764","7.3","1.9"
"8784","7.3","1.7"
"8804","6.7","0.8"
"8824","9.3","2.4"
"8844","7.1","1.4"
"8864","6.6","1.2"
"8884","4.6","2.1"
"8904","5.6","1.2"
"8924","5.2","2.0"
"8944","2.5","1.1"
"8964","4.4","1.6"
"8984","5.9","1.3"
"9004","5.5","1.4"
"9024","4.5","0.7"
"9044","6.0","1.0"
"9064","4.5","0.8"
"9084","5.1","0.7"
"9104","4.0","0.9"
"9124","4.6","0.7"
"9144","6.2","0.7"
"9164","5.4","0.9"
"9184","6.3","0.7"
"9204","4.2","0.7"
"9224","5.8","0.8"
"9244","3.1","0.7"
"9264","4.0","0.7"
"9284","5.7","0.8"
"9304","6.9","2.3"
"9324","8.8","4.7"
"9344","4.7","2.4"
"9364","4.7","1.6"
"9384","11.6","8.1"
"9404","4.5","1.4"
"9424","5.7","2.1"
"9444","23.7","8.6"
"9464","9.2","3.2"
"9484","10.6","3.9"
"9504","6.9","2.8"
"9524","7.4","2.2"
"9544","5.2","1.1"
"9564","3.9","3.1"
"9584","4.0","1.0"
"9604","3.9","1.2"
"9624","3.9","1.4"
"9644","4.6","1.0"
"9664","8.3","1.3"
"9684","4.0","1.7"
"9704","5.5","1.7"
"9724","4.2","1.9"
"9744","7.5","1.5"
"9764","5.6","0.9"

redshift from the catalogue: 0.70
